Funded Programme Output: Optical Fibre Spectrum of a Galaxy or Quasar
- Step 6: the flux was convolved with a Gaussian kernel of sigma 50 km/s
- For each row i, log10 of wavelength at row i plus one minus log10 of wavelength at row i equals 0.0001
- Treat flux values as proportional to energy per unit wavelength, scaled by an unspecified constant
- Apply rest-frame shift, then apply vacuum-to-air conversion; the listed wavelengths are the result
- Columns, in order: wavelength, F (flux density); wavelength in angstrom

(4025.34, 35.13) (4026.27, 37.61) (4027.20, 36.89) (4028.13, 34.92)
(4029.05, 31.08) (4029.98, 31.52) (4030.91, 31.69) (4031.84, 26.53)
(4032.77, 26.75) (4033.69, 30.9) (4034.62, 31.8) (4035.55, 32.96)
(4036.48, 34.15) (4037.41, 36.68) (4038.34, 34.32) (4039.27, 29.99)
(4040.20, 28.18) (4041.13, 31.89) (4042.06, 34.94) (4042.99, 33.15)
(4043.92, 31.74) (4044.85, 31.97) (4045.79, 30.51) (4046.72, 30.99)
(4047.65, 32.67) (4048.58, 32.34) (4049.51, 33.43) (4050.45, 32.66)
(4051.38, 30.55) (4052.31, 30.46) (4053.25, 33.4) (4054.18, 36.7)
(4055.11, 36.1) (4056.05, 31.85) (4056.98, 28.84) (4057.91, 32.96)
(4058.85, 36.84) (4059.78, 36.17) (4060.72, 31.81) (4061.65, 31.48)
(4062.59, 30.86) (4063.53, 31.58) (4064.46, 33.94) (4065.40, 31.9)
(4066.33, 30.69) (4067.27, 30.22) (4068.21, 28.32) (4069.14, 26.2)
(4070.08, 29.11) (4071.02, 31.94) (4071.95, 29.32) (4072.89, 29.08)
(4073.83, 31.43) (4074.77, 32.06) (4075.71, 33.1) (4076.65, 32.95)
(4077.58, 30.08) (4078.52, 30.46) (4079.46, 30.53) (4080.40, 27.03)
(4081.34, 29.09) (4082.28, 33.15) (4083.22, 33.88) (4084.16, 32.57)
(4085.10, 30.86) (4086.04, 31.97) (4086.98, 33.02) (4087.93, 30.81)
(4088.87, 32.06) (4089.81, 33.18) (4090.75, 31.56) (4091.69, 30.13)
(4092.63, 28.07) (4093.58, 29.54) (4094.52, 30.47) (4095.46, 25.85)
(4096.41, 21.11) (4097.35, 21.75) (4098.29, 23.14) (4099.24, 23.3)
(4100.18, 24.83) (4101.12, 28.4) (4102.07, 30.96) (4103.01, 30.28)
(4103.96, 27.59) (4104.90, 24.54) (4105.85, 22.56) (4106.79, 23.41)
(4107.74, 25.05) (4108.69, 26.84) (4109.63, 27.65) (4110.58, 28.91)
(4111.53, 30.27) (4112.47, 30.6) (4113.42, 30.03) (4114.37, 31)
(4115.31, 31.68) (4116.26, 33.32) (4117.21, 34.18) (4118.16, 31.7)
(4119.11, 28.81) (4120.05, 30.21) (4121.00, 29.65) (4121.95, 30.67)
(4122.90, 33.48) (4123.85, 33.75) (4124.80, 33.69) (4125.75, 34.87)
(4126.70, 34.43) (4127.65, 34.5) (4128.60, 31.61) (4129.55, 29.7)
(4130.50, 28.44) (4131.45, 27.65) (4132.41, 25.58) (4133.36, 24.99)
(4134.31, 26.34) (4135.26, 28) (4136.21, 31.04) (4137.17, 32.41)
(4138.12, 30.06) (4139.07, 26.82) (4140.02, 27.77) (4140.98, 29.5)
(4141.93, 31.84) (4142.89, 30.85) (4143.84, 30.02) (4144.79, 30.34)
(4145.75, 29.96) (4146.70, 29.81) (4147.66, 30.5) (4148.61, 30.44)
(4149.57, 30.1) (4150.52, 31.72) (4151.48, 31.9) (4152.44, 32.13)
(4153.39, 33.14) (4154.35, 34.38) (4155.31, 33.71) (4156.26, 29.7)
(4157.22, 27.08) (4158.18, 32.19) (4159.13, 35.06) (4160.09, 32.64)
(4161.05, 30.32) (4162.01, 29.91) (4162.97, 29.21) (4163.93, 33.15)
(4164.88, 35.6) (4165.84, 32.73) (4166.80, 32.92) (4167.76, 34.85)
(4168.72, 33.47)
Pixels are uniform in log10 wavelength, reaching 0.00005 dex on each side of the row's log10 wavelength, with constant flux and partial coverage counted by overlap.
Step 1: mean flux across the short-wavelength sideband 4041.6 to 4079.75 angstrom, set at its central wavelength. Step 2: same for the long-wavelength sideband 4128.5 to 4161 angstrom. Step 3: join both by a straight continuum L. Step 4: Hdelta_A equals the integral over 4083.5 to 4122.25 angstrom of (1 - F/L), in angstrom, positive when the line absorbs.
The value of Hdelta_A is 2.7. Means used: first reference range 31.8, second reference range 30.2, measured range 28.9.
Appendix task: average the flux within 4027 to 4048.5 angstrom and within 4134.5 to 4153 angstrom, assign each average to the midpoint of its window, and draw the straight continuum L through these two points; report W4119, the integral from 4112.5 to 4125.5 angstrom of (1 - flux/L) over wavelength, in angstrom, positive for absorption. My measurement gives -0.5 angstrom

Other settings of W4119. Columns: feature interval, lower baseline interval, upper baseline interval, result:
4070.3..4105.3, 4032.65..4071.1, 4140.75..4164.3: 2.5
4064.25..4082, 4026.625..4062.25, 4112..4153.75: 0.8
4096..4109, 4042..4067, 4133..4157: 2.5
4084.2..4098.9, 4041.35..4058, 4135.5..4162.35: 1.3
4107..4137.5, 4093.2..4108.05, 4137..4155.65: -2.3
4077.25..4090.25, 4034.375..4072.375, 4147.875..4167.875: 0.3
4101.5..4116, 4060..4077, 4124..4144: 1.1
